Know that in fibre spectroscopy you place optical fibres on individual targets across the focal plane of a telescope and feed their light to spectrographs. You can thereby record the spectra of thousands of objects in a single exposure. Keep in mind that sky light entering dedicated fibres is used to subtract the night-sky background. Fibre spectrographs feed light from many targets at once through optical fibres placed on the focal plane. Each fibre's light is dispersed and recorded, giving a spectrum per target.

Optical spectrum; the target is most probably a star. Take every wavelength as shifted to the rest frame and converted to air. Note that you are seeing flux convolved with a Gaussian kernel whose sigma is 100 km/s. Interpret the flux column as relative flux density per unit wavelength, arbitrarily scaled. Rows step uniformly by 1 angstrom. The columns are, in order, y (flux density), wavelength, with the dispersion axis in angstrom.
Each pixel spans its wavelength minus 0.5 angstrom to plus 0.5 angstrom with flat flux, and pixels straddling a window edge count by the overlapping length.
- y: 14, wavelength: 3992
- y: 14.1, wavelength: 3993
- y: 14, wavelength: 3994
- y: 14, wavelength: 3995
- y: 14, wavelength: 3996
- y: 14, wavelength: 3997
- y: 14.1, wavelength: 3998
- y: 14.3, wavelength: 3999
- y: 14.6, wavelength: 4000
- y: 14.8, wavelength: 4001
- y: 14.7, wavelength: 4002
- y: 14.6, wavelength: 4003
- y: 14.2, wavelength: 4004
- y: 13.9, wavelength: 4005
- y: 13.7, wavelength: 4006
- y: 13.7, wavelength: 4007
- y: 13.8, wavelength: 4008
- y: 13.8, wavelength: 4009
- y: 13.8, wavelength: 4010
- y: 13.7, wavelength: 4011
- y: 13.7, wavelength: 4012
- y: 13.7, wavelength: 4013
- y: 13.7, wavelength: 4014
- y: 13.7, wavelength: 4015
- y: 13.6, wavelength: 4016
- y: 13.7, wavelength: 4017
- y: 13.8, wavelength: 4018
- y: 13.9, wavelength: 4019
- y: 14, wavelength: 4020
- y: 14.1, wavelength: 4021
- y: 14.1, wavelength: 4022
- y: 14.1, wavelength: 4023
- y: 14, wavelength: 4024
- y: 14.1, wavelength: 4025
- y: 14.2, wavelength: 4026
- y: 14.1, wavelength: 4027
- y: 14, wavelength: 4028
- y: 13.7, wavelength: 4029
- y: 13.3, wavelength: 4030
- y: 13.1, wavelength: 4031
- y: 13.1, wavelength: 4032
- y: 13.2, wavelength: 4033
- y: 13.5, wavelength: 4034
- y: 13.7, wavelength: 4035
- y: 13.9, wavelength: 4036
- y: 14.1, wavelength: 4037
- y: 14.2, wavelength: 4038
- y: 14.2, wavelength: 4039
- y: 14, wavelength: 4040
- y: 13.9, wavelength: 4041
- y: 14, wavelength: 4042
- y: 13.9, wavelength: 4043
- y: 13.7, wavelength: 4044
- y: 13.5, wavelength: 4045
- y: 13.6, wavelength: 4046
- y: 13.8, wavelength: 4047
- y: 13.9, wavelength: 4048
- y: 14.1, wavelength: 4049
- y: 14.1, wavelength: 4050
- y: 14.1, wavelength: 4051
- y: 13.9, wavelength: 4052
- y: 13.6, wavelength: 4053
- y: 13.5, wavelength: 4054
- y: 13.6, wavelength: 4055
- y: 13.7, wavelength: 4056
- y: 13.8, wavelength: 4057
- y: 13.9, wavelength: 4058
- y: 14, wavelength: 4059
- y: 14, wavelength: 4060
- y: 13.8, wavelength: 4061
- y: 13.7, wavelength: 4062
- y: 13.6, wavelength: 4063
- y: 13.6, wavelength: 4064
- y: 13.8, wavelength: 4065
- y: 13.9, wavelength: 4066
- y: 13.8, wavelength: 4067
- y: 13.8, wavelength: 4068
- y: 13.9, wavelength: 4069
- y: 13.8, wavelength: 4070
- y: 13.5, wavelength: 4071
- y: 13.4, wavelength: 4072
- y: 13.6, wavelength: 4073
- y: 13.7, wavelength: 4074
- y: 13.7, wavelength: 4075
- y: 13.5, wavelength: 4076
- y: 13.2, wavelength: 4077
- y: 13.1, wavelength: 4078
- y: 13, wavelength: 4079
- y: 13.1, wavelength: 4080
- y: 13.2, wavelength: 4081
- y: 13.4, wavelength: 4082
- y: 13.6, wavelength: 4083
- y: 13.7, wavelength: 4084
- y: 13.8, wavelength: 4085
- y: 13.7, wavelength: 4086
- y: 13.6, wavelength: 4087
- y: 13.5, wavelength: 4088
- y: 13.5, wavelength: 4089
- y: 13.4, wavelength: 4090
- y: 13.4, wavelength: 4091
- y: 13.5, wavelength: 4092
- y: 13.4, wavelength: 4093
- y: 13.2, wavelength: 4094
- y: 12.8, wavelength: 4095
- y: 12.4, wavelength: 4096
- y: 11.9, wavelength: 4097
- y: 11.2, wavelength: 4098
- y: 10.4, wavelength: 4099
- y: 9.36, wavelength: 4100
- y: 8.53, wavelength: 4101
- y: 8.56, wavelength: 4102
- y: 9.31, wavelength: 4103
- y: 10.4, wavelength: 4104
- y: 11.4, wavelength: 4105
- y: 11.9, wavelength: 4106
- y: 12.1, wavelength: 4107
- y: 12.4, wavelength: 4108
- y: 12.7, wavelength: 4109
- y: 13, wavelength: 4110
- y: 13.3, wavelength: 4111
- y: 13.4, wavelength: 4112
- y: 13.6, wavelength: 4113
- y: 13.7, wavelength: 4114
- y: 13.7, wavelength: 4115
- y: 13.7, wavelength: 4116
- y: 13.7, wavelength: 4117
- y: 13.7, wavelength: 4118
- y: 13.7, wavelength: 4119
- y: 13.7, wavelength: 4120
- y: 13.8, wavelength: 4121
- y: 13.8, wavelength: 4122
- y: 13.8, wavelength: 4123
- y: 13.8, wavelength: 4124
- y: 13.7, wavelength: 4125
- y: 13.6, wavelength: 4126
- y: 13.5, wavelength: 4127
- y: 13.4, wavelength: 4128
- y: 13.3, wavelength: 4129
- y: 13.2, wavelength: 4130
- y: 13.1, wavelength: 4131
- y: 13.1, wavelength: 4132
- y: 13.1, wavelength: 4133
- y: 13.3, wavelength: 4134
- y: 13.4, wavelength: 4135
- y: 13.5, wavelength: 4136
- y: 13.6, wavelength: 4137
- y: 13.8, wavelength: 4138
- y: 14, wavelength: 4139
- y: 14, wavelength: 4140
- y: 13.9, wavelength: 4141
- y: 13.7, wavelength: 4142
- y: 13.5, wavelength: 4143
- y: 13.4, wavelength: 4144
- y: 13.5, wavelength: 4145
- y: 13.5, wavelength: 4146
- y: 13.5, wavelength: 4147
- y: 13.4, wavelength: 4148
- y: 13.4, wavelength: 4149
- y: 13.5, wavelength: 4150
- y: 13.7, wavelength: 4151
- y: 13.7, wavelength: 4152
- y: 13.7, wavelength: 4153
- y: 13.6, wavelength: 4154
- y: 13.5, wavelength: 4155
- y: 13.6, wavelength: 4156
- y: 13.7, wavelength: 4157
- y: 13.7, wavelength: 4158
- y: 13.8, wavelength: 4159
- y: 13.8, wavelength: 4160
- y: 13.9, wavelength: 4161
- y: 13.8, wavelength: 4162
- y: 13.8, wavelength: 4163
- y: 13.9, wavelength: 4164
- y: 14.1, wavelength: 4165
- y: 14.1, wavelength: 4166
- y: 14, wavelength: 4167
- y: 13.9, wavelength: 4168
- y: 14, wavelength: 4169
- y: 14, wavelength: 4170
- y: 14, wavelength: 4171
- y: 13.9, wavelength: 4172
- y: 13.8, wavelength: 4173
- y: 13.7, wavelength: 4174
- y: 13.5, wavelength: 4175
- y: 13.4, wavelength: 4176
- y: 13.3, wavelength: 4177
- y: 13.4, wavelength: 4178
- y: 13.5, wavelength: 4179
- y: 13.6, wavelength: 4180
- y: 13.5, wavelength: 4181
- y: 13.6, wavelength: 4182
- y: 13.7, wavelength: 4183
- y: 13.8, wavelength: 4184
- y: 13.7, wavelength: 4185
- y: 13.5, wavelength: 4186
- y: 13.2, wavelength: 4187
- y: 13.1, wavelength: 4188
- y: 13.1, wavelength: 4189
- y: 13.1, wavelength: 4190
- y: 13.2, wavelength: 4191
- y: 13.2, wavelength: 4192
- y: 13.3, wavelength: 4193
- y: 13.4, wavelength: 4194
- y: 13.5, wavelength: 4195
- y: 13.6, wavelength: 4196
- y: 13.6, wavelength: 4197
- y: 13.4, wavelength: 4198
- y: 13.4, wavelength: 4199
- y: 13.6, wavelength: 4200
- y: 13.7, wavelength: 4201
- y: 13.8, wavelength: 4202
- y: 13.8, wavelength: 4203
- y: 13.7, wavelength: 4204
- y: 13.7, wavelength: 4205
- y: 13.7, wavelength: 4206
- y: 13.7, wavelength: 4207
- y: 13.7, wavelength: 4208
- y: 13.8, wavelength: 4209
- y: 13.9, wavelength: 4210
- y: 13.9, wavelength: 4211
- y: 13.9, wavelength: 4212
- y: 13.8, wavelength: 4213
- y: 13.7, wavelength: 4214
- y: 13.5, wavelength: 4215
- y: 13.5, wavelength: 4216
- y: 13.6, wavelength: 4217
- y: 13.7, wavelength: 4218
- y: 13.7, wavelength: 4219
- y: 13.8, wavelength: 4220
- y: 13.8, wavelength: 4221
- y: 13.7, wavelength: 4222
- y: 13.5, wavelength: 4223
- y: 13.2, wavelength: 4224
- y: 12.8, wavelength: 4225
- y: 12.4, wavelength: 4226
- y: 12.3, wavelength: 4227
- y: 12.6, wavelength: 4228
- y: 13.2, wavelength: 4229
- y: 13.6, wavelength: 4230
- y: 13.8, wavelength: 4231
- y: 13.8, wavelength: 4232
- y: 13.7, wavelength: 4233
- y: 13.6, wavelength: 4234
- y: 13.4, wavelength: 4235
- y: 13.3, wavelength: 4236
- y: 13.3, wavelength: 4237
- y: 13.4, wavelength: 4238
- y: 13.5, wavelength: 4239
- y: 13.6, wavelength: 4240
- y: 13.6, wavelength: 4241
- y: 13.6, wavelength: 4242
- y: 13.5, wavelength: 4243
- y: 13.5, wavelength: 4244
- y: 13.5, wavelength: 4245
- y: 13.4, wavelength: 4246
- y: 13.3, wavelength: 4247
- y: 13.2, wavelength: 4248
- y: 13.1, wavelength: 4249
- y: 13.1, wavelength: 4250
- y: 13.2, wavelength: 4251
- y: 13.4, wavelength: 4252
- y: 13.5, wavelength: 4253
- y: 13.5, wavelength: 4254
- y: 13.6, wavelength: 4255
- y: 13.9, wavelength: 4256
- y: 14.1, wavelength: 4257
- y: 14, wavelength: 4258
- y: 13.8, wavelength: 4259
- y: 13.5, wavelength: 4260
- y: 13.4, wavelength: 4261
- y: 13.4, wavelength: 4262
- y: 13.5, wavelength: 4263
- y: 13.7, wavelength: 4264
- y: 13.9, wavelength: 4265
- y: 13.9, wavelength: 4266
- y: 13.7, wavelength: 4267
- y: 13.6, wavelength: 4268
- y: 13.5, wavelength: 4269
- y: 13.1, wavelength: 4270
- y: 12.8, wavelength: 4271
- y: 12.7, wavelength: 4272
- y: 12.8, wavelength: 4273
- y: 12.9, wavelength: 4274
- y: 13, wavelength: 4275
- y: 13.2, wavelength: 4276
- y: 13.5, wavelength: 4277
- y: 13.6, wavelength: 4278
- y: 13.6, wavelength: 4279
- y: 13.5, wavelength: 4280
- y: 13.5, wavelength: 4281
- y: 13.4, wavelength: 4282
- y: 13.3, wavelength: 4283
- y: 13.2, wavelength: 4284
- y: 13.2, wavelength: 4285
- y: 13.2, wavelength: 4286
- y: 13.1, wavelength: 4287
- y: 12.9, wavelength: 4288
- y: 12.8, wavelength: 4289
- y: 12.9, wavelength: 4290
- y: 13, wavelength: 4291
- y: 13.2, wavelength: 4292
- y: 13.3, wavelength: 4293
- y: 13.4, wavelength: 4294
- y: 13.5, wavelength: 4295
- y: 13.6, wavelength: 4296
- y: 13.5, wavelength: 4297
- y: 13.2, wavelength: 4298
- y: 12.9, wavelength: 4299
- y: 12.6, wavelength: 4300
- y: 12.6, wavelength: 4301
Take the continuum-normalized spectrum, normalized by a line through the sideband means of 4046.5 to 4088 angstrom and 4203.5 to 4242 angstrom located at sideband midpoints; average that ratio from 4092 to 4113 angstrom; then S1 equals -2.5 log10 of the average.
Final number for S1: 0.168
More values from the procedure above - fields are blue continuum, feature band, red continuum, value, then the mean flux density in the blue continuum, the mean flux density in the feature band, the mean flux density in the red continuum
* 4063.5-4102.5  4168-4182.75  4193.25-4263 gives -0.03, 12.9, 13.7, 13.5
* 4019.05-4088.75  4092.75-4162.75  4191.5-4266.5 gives 0.05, 13.7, 13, 13.5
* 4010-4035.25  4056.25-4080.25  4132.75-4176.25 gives 0.01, 13.8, 13.6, 13.7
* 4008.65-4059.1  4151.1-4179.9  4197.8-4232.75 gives -0.01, 13.8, 13.8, 13.5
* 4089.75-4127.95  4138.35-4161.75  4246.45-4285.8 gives -0.07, 12.6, 13.7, 13.4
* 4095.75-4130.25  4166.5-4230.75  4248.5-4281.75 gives -0.04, 12.5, 13.5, 13.4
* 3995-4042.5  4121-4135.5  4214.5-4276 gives 0.02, 13.9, 13.4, 13.4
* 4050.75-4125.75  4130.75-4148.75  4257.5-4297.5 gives -0.03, 13.1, 13.5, 13.3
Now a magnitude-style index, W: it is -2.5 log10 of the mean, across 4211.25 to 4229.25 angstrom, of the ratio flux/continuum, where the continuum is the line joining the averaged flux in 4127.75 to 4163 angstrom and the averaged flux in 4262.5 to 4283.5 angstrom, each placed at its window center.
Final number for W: 0.01 mag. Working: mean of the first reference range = 13.6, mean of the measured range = 13.4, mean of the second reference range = 13.4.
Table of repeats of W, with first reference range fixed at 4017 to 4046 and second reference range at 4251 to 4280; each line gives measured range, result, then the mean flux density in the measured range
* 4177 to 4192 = 0.01 mag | 13.4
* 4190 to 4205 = 0.01 mag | 13.5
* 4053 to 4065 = 0.00 mag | 13.7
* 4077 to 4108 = 0.12 mag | 12.3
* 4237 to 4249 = 0.00 mag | 13.4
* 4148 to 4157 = 0.00 mag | 13.6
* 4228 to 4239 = 0.00 mag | 13.5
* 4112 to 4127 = 0.00 mag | 13.7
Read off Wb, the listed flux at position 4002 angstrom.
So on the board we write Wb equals 14.7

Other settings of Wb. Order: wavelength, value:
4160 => 13.8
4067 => 13.8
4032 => 13.1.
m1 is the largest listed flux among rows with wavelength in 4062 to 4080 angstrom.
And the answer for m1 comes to 13.9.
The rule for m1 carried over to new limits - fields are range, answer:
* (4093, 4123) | 13.8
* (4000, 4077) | 14.8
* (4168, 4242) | 14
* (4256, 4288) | 14.1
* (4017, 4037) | 14.2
